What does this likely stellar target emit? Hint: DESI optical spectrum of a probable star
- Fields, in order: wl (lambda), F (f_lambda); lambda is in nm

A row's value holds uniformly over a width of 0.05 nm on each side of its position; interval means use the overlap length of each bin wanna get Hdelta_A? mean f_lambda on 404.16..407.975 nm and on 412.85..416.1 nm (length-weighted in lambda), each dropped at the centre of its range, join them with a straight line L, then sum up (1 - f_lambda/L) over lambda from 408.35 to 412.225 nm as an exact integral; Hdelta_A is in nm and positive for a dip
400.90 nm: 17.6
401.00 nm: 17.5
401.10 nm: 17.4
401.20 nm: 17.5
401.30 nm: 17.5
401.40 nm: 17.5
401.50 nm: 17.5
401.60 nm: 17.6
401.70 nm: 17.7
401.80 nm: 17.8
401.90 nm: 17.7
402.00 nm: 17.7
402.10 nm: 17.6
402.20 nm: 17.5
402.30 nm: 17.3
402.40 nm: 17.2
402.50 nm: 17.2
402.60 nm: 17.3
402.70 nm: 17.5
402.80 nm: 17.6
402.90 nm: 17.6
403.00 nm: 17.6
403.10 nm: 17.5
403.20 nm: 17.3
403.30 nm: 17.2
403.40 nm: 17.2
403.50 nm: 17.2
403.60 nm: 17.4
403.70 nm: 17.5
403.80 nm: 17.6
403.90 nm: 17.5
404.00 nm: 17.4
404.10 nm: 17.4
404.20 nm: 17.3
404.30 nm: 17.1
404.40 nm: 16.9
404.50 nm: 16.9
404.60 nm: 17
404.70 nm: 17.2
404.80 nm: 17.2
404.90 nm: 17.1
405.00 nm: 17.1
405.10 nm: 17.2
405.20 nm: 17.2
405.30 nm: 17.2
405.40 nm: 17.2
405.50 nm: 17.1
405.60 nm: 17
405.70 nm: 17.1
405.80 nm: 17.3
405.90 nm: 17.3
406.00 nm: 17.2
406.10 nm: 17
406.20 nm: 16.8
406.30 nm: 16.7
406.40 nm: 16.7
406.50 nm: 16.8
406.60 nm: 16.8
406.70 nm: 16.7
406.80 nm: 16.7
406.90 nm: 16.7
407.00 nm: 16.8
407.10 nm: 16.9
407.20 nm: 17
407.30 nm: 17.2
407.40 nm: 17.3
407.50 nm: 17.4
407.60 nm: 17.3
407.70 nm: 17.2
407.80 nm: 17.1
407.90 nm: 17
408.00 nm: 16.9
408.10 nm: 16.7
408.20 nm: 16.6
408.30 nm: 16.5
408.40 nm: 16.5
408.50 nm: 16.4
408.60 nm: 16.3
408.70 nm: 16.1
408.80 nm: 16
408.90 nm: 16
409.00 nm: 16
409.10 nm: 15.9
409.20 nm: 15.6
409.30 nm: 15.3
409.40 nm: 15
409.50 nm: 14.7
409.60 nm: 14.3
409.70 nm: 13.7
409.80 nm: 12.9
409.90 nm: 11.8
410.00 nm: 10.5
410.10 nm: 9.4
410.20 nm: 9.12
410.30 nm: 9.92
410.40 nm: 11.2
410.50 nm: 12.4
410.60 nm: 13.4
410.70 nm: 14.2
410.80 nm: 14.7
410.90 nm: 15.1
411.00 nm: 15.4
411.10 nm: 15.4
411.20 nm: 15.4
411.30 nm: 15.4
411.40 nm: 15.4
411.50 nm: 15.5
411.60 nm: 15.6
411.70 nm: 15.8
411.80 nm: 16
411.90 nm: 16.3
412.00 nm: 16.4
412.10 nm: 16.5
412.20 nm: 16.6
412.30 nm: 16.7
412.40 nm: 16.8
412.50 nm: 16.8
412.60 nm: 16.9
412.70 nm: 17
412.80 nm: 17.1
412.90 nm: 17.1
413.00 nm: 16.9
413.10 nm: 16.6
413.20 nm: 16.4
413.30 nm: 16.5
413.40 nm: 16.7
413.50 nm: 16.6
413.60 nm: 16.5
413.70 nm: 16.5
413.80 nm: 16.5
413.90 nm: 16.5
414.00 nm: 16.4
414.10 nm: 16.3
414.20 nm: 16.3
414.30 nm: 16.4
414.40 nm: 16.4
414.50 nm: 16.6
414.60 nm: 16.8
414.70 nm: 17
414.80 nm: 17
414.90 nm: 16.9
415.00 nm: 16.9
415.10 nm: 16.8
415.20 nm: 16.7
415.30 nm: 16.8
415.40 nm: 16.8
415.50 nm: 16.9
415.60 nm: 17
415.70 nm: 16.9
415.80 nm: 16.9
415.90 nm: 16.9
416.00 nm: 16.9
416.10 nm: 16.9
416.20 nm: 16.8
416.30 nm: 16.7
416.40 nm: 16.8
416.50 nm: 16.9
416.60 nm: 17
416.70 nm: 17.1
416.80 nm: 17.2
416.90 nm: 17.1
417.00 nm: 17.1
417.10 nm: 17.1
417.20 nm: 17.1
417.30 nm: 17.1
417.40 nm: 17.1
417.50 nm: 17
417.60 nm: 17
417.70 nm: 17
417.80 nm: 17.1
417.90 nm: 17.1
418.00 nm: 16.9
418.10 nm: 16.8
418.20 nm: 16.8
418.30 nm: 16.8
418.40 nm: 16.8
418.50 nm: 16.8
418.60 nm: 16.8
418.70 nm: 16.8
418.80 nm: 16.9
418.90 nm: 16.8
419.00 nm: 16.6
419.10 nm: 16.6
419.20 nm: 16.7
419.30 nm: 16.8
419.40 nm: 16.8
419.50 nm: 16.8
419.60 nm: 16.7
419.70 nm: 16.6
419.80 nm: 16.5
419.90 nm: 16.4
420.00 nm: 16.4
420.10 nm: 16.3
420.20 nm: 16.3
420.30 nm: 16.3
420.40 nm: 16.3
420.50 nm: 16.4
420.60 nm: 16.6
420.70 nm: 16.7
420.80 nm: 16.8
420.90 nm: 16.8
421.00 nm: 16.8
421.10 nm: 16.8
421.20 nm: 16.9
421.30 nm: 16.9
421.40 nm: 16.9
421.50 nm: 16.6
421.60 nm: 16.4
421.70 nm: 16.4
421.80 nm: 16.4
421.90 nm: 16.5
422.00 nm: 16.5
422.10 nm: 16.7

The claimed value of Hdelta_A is 0.53 nm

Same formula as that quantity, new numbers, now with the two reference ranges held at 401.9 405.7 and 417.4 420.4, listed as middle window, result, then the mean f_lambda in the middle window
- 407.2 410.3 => 0.34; 15.2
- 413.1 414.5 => 0.04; 16.5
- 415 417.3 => -0.01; 16.9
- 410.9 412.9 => 0.10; 16.2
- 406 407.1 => 0.03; 16.8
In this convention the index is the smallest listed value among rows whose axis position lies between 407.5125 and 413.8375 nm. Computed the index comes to 9.12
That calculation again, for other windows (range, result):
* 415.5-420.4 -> 16.3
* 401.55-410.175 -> 9.4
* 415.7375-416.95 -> 16.7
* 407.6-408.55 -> 16.4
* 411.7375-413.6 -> 16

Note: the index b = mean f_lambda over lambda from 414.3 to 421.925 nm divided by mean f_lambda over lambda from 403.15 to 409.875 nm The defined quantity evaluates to 1.0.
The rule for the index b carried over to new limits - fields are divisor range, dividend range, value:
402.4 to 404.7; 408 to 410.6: 0.82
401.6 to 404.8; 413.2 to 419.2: 0.97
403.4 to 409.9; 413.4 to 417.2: 1.01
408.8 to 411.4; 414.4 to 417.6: 1.23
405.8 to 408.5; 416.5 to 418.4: 1.01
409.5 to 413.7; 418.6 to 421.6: 1.11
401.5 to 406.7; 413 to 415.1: 0.96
